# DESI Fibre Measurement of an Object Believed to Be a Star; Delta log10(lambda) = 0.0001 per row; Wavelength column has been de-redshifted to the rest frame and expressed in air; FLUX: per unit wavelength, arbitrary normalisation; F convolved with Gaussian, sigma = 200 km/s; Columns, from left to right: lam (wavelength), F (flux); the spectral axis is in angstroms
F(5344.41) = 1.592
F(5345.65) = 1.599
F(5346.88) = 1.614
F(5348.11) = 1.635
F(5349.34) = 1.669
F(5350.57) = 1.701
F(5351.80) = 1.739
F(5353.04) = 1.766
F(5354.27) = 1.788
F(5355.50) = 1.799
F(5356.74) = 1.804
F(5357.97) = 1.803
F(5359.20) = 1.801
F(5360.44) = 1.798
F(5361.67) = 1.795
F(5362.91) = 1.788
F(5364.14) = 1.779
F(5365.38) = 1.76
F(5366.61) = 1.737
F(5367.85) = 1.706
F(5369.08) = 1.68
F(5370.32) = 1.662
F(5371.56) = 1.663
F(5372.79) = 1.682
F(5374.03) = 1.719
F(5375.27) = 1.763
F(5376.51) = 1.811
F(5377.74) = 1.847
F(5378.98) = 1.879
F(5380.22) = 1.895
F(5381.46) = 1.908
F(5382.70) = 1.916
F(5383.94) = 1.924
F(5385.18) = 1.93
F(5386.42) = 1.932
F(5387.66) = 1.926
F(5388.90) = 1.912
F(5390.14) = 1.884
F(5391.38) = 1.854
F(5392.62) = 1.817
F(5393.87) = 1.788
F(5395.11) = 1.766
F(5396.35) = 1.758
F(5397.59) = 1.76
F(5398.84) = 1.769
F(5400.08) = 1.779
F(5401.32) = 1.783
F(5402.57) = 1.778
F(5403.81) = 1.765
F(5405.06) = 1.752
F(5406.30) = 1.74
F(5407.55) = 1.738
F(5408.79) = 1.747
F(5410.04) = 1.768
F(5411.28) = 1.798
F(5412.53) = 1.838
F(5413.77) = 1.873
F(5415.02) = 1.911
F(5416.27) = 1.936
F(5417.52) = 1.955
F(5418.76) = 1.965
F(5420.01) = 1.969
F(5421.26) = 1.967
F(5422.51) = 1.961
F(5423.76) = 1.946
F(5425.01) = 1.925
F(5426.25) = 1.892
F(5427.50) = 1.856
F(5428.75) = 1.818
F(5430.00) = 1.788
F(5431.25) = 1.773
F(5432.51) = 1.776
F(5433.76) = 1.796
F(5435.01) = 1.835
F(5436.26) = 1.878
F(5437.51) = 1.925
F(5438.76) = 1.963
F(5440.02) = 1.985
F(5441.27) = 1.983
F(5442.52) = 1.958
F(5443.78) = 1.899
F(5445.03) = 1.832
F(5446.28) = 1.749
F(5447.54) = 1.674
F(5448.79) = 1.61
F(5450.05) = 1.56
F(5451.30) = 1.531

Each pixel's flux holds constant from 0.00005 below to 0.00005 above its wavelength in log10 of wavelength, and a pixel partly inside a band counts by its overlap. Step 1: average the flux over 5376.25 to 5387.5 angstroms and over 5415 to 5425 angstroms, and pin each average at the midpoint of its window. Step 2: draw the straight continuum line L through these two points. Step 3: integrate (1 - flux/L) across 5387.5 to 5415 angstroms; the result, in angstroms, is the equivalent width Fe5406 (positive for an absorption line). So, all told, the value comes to 1.8 angstroms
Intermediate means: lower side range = 1.9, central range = 1.8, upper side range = 1.95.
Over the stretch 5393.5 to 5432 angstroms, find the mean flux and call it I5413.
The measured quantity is 1.83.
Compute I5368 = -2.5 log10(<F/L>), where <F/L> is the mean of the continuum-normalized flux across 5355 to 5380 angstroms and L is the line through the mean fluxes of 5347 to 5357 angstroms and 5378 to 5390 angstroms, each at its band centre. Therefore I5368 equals 0.03 mag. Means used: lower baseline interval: 1.73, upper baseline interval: 1.91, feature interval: 1.77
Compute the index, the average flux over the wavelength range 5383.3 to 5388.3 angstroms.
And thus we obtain 1.93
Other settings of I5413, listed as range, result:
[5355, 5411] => 1.8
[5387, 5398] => 1.83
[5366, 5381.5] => 1.76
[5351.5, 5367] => 1.78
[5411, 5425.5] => 1.92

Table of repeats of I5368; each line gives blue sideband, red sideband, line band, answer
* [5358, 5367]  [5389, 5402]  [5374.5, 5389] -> -0.05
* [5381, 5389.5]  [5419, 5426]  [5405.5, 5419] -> 0.06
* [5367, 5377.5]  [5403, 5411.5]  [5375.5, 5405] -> -0.06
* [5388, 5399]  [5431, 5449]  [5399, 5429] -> -0.01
